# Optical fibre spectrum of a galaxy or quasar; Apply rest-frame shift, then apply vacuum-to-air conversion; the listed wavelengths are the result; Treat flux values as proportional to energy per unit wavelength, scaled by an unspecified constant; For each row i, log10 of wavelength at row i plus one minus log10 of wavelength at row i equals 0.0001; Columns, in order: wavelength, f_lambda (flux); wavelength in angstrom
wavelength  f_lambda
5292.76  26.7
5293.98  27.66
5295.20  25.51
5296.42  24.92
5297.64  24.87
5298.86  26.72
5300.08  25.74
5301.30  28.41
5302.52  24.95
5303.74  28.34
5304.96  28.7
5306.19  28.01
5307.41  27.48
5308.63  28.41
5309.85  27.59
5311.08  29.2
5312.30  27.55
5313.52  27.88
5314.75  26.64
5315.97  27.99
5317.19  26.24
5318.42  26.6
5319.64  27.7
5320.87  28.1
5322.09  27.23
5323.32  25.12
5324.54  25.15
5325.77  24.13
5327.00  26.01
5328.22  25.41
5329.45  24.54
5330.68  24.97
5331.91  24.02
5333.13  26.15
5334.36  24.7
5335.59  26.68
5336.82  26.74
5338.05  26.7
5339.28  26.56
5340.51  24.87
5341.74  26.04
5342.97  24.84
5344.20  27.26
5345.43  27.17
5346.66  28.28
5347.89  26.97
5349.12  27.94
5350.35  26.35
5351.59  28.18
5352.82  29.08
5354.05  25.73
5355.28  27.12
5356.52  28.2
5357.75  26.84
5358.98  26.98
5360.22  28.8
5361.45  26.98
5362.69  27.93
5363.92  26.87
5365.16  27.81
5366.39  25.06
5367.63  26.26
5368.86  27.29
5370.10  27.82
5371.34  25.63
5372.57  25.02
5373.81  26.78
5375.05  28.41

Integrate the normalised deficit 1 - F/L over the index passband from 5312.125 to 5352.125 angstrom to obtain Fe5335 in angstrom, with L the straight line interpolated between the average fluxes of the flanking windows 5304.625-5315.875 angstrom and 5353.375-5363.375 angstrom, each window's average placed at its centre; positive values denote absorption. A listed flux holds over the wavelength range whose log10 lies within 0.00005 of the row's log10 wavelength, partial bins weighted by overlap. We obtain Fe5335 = 1.9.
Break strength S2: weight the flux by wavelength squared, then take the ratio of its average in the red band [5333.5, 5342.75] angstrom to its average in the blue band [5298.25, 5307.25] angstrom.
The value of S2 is 0.97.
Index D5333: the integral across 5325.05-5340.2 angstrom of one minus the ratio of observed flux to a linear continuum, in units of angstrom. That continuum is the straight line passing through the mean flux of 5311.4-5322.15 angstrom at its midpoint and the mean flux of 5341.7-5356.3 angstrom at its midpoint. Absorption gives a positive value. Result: 1.0 angstrom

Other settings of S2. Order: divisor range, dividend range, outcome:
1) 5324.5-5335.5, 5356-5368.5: 1.10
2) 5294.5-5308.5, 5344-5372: 1.04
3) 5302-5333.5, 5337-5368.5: 1.02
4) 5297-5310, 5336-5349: 0.99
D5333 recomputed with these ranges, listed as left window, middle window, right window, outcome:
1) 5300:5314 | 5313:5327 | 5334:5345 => 0.27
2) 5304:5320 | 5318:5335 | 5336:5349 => 0.93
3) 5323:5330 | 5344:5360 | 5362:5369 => -0.73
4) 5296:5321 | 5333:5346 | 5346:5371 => 0.54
